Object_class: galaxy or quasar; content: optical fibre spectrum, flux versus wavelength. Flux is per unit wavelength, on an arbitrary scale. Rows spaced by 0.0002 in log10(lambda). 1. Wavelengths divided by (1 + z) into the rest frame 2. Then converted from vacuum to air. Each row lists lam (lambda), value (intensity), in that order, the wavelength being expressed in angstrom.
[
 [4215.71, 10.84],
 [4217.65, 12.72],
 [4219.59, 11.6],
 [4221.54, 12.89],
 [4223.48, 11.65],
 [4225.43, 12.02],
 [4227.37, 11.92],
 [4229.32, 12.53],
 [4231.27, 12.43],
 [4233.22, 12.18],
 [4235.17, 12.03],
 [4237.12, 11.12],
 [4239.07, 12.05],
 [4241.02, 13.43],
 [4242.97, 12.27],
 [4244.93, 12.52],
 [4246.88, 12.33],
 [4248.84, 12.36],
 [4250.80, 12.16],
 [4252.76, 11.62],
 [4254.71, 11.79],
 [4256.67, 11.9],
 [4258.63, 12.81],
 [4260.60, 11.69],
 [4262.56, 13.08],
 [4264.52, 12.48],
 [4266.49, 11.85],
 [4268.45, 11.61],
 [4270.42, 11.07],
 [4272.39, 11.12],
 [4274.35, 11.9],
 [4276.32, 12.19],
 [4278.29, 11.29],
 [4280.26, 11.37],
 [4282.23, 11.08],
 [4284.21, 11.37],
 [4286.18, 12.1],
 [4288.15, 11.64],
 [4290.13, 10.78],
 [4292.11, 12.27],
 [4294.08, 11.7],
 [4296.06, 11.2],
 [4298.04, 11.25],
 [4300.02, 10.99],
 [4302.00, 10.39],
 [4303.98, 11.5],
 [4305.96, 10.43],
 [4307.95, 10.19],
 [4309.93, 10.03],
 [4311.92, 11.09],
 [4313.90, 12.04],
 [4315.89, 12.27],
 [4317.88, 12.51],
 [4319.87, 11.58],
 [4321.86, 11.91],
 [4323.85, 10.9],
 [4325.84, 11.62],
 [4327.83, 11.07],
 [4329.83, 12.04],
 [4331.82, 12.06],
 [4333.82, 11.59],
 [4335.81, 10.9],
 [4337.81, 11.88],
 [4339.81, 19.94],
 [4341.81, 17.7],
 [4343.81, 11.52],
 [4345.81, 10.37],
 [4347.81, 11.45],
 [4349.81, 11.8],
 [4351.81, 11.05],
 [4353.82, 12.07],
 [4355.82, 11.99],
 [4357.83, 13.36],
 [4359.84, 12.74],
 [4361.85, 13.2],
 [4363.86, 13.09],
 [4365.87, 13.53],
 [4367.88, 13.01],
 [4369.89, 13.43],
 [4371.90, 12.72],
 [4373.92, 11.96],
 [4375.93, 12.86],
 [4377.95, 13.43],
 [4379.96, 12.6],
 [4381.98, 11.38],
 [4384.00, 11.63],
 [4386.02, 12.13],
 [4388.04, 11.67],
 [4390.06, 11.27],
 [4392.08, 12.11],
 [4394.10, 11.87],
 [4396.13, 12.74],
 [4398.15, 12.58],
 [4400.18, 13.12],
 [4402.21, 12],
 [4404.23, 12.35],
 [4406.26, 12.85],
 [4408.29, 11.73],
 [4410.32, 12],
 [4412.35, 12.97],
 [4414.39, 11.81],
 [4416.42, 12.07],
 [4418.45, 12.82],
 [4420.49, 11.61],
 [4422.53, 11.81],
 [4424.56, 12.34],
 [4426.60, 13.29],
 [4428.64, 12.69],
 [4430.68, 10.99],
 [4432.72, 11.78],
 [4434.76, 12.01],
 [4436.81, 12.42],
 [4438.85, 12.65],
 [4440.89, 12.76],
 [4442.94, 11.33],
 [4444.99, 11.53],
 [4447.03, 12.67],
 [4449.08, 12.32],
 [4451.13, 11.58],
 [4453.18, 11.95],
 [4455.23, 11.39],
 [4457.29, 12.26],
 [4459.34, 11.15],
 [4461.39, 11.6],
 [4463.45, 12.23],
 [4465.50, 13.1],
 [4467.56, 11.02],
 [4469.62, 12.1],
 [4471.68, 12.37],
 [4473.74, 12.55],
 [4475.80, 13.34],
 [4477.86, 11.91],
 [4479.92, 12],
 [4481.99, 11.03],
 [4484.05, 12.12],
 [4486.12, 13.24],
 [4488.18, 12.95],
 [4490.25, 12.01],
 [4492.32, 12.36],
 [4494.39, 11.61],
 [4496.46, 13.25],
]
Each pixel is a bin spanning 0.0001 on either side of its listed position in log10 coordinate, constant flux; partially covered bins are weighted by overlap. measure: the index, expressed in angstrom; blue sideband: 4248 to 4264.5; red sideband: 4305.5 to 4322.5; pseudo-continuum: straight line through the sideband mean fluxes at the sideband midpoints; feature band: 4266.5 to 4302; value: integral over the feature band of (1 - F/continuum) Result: 1.0 angstrom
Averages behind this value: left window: 12.2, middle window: 11.4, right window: 11.4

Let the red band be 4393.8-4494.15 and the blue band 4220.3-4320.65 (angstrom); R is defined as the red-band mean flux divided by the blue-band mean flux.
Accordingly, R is 1.04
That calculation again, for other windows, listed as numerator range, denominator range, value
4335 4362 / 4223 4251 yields 1.05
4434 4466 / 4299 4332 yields 1.06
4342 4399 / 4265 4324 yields 1.08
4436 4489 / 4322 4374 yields 0.96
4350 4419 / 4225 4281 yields 1.03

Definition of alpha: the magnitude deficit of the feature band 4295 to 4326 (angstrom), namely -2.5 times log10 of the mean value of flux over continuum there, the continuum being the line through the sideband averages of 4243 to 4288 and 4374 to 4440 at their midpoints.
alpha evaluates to 0.072 mag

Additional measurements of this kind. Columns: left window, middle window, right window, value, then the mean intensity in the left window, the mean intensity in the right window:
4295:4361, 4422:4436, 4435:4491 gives -0.01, 11.9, 12.1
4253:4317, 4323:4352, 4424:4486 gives -0.07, 11.5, 12.1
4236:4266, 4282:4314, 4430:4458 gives 0.09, 12.2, 12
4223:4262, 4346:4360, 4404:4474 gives 0.02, 12.2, 12.1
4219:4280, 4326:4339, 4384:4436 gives 0.04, 12.1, 12.2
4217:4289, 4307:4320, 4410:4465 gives 0.06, 12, 12.1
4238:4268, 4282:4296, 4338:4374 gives 0.09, 12.3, 13.1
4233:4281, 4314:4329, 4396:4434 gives 0.04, 12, 12.3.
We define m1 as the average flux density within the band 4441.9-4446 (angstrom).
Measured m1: 11.4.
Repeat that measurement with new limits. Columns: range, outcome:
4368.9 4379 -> 12.9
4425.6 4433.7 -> 12.2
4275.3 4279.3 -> 11.7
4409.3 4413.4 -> 12.5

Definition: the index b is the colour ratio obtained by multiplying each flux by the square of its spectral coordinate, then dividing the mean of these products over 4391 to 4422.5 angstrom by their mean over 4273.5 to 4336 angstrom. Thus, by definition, 1.13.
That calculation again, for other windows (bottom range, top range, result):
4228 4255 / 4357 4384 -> 1.11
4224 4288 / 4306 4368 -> 1.06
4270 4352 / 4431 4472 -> 1.09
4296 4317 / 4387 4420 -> 1.16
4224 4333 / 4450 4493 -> 1.13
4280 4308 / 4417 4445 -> 1.15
